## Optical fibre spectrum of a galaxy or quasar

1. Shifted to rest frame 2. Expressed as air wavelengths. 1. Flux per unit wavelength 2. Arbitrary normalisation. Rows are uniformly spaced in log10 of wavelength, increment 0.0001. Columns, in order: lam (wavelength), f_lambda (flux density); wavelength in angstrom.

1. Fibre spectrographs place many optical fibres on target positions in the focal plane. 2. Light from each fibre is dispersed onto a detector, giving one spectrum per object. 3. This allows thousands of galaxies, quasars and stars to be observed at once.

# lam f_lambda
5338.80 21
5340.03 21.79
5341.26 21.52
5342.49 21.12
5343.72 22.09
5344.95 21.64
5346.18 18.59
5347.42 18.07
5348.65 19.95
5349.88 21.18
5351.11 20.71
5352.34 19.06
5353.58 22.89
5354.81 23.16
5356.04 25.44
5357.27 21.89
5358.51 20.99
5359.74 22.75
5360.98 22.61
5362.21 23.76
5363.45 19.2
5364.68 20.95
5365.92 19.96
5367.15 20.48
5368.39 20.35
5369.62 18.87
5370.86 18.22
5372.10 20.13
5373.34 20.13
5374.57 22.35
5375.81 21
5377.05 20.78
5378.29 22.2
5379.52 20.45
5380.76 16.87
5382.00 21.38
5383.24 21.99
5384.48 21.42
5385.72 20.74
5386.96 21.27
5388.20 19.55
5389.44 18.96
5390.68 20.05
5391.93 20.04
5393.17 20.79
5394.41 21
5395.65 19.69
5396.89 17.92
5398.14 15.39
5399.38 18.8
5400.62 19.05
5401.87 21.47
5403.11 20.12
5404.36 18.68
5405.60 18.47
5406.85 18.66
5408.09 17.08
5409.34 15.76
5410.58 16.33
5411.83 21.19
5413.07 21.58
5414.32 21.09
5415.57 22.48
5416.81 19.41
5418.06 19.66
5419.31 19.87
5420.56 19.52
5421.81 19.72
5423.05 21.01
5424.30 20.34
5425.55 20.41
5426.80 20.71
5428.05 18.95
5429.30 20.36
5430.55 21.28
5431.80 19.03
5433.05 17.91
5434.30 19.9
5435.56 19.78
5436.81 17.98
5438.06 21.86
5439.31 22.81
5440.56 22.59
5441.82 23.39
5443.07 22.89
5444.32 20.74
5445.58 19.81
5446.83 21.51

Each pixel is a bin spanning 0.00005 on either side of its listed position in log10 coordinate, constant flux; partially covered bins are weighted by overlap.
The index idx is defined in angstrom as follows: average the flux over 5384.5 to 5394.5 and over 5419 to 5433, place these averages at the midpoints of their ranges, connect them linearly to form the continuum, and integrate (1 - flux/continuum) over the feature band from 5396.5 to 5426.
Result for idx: 1.2 angstrom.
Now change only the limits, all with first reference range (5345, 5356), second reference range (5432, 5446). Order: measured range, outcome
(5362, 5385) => 0.3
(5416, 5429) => 0.5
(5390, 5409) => 1.6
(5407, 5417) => 0.7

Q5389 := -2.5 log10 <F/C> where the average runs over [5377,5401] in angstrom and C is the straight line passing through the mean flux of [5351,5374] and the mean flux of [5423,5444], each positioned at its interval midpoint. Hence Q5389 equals 0.06 mag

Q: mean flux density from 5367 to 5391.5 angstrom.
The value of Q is 20.3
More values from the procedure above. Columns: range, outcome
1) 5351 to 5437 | 20.2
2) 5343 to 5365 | 21.4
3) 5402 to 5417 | 19.3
